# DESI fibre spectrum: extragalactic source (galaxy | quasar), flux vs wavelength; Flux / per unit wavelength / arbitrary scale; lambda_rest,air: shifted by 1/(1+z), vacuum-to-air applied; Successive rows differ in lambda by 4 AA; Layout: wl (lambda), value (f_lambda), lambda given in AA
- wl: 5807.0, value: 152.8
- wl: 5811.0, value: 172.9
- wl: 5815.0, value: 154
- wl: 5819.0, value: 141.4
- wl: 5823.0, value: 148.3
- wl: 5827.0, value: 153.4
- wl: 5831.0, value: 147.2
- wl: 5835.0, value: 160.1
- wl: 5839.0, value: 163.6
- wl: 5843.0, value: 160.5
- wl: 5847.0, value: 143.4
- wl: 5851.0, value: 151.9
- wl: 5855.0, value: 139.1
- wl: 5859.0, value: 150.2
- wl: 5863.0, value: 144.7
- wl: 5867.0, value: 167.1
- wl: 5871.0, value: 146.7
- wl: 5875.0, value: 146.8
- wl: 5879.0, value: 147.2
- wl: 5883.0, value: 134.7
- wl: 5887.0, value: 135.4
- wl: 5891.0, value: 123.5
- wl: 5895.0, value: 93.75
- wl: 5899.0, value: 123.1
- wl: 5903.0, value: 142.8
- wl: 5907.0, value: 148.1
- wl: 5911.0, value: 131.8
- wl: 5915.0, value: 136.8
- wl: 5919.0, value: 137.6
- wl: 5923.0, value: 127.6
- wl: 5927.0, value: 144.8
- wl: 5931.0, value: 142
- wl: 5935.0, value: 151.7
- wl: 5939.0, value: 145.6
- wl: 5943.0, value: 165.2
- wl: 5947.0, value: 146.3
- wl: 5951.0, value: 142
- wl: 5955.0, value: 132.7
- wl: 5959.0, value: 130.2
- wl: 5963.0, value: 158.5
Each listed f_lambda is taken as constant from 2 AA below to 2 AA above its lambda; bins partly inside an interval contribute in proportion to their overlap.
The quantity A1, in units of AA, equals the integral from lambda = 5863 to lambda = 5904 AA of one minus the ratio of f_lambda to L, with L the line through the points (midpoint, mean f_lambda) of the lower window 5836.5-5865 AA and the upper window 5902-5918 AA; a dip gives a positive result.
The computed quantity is 2.4 AA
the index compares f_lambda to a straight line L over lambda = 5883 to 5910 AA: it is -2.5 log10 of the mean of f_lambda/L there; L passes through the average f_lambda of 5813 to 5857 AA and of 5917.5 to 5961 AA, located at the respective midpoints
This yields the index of 0.14 mag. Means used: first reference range 151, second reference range 142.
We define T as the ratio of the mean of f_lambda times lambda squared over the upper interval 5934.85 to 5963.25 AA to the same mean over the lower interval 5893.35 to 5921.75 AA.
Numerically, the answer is 1.13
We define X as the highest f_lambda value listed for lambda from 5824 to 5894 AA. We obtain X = 167.1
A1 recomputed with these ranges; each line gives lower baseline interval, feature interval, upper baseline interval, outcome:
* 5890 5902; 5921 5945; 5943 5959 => -2.3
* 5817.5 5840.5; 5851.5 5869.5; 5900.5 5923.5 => -0.4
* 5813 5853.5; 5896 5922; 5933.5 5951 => 2.9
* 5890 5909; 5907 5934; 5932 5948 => 0.3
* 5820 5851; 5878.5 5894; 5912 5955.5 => 1.7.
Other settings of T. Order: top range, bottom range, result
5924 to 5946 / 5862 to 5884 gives 1.02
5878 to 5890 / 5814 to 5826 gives 0.95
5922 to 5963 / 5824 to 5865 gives 0.98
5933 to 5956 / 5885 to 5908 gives 1.18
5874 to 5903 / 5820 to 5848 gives 0.86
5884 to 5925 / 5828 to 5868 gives 0.87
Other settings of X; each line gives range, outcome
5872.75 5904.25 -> 147.2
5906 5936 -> 151.7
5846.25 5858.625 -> 151.9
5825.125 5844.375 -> 163.6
